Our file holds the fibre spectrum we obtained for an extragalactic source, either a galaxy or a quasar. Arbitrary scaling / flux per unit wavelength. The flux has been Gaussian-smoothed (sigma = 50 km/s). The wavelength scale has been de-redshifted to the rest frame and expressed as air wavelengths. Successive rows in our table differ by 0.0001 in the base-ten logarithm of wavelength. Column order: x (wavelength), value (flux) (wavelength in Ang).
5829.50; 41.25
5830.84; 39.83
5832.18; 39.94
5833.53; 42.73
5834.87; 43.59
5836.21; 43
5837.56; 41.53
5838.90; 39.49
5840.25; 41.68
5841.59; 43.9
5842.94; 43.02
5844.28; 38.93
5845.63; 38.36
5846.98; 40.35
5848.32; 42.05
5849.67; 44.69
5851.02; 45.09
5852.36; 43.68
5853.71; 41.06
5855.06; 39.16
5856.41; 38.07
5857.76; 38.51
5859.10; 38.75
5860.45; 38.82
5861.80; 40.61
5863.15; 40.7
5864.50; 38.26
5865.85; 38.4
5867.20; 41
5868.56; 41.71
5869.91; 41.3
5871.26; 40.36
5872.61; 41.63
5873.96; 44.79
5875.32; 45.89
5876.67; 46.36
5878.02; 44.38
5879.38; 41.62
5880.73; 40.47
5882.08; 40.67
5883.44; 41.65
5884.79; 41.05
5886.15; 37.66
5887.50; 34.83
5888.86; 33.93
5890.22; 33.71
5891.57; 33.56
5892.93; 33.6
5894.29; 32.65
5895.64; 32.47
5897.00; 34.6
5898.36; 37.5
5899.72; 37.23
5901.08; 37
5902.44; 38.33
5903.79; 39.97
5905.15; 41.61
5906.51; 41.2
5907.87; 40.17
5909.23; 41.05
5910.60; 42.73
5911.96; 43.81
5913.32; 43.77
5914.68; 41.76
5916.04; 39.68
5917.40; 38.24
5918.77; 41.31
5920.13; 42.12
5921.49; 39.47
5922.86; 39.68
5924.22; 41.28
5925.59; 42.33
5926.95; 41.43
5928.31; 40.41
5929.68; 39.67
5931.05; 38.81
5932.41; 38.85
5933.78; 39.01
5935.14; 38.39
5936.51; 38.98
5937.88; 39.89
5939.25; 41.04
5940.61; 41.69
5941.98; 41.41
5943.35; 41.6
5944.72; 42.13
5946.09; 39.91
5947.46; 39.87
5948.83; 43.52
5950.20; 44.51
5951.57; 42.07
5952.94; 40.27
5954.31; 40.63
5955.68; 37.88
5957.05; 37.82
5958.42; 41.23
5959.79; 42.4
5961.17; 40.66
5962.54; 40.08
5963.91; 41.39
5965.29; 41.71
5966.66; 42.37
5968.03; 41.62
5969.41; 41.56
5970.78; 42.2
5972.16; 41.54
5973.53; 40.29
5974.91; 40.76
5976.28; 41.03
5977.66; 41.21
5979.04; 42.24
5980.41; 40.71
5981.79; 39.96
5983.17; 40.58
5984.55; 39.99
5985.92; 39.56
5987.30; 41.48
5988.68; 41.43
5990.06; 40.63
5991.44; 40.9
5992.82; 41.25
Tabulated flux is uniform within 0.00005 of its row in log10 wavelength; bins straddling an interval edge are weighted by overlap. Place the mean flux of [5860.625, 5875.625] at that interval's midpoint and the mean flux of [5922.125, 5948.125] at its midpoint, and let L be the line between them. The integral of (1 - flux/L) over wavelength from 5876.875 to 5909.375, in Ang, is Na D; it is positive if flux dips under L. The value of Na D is 2.2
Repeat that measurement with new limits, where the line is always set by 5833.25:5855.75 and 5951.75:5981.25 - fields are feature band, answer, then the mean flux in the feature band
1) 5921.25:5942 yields 0.55 Ang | 40.1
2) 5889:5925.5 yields 2.31 Ang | 38.8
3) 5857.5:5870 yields 0.59 Ang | 39.8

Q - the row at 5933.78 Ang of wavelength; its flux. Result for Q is 39.01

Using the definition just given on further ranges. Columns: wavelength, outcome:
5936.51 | 38.98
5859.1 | 38.75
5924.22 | 41.28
